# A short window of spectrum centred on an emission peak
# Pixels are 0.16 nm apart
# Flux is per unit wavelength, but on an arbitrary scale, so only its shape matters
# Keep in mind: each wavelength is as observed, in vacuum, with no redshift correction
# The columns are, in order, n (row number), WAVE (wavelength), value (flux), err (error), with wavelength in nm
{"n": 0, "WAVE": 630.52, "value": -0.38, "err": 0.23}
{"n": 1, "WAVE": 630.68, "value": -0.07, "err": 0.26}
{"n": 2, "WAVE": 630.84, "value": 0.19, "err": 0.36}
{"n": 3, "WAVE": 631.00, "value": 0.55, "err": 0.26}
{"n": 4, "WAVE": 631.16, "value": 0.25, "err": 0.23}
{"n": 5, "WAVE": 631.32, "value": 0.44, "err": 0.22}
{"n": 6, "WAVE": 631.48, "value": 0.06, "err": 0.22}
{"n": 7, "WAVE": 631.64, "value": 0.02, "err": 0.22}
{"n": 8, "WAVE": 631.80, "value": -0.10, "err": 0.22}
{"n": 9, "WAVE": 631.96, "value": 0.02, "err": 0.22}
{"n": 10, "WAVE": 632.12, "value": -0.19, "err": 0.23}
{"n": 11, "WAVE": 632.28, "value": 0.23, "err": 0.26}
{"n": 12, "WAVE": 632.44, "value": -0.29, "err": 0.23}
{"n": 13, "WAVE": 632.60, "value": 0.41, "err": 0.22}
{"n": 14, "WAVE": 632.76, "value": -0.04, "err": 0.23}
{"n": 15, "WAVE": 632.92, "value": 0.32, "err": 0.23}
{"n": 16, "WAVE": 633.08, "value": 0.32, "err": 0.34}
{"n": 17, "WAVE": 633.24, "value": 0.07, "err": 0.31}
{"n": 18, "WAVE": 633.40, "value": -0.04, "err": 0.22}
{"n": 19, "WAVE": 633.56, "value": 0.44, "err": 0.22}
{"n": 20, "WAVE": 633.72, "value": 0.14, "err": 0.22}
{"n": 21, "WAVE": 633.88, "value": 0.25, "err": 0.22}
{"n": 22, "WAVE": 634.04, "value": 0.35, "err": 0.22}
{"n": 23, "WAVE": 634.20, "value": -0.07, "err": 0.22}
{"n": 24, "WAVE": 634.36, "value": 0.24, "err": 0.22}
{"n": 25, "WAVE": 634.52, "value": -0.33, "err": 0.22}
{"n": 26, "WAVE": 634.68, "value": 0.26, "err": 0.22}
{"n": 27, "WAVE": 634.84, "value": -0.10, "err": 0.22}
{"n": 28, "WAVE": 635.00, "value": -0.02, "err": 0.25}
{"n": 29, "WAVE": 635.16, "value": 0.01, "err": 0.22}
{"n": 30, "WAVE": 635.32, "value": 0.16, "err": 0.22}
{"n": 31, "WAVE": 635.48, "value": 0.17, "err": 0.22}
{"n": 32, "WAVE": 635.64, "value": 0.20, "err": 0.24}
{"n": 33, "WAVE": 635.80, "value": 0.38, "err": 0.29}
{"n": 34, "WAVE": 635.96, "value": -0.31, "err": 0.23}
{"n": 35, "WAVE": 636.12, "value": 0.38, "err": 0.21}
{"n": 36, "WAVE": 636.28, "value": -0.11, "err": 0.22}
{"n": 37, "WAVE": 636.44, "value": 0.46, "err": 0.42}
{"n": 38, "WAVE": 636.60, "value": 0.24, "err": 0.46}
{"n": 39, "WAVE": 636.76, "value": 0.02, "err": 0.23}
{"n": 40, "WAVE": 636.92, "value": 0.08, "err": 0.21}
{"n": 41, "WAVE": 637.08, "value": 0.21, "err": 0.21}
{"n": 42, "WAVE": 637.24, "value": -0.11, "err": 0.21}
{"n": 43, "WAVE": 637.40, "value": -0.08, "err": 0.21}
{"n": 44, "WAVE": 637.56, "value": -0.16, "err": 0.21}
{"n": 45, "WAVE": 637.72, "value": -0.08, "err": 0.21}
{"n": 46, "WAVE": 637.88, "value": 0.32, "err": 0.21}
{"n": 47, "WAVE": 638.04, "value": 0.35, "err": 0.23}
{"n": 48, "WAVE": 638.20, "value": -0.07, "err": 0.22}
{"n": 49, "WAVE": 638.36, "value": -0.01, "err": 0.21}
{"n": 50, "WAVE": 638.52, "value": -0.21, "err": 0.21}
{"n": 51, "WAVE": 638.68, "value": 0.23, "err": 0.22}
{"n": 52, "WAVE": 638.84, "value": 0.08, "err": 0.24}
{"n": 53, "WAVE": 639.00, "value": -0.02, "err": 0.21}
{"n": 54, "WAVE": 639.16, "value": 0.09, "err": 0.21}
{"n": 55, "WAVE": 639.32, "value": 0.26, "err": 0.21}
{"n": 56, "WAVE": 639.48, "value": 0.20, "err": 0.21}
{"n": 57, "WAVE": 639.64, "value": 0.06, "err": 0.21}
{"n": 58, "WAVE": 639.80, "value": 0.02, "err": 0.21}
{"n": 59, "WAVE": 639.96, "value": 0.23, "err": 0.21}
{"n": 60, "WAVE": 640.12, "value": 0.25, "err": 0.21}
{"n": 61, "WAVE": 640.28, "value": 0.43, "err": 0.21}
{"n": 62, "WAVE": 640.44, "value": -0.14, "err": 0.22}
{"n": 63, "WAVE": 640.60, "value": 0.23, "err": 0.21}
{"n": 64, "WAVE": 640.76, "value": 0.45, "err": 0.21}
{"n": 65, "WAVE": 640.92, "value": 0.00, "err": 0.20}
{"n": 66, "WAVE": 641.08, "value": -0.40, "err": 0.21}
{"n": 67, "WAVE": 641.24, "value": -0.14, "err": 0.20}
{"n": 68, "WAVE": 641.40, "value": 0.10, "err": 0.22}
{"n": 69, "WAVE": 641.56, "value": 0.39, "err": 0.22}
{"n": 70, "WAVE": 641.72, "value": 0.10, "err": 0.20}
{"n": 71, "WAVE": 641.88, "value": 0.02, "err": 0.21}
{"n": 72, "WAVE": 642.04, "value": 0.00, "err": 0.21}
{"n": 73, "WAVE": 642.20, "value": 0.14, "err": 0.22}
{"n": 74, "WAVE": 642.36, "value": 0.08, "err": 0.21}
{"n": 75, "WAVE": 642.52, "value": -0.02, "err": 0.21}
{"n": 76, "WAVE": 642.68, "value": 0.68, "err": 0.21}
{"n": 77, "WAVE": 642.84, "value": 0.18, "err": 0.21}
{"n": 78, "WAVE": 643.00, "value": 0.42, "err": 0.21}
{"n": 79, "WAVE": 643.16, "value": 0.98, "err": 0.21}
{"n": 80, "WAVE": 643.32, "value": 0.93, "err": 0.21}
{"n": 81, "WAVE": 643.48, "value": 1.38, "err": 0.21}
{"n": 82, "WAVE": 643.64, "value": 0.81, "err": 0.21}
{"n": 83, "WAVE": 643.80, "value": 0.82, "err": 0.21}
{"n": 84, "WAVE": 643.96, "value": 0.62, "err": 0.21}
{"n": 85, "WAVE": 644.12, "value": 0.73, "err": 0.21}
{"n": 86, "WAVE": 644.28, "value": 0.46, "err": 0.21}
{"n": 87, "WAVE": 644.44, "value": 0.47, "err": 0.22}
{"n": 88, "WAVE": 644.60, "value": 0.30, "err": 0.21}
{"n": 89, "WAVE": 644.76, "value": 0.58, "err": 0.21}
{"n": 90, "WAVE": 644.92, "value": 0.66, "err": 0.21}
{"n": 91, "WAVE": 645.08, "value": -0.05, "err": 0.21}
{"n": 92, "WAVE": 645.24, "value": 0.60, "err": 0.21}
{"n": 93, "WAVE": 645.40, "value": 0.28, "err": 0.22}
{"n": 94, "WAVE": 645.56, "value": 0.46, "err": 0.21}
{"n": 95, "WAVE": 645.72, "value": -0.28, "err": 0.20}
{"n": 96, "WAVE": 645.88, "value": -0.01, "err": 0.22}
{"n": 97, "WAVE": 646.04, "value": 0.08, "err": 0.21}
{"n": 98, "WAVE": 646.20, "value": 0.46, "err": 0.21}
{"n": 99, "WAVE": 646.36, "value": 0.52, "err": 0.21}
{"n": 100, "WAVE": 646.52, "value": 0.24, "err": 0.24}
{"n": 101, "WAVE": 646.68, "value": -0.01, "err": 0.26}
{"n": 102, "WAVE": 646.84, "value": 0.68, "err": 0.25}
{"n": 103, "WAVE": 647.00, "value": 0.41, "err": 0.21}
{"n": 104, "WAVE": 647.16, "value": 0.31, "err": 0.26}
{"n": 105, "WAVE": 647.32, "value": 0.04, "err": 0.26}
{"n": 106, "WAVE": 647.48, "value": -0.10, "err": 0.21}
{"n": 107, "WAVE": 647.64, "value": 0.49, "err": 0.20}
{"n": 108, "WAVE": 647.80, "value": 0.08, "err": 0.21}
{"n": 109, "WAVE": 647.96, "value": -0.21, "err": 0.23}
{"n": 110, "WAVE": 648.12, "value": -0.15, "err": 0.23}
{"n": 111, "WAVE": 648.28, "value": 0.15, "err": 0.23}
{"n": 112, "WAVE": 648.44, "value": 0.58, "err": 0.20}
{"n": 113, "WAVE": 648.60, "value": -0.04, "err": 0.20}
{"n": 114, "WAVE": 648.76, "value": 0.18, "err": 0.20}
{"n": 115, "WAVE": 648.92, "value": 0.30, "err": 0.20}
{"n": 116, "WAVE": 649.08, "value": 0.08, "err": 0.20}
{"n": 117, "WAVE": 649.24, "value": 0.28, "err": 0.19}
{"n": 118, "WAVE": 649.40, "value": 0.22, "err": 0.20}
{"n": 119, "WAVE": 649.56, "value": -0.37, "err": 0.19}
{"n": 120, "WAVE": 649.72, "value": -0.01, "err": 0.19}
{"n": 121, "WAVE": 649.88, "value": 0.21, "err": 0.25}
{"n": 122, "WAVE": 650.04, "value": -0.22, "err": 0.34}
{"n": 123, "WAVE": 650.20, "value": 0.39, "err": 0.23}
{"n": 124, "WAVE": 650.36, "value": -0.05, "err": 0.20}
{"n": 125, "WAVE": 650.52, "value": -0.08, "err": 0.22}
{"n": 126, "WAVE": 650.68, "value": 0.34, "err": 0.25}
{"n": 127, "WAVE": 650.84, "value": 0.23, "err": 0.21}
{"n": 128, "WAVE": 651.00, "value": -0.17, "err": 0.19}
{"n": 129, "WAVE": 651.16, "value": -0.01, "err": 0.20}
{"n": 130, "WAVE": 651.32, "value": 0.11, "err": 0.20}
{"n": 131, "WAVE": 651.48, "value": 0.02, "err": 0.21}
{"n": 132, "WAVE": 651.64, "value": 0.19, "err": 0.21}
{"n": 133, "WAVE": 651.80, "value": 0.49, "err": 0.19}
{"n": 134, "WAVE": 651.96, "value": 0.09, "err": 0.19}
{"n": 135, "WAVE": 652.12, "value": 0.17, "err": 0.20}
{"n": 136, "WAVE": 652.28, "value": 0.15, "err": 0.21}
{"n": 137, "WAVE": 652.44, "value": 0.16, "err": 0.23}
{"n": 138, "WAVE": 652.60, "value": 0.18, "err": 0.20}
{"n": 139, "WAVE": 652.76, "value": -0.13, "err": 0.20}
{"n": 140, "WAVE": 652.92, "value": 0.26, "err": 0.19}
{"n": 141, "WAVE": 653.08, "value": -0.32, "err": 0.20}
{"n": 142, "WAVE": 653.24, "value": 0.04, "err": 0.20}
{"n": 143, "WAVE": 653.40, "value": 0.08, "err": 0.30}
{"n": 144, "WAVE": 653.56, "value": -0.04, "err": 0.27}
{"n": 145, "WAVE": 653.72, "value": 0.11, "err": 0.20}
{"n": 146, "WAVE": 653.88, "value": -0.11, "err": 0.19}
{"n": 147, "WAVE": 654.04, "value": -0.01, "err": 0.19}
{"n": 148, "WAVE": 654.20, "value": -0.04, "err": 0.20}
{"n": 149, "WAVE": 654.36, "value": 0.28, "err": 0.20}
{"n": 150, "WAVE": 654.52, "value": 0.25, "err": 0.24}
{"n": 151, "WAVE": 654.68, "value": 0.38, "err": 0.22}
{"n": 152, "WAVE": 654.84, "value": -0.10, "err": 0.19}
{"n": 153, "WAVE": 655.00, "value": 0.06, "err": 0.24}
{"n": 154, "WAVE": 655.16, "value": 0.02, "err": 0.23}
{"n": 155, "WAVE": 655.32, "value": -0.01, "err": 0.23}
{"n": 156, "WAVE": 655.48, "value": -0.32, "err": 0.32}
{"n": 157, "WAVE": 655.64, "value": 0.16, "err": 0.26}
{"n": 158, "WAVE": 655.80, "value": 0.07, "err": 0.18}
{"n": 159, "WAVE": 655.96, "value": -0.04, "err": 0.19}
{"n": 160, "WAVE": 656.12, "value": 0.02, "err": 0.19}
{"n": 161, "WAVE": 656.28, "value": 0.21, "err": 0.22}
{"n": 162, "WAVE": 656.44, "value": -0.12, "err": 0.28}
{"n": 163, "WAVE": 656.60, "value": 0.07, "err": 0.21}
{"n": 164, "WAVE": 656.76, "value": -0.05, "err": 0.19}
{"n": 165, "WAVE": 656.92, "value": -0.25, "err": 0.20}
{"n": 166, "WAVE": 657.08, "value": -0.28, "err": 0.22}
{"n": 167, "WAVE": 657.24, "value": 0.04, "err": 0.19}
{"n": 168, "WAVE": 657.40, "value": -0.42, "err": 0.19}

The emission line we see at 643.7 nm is C III] 1909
